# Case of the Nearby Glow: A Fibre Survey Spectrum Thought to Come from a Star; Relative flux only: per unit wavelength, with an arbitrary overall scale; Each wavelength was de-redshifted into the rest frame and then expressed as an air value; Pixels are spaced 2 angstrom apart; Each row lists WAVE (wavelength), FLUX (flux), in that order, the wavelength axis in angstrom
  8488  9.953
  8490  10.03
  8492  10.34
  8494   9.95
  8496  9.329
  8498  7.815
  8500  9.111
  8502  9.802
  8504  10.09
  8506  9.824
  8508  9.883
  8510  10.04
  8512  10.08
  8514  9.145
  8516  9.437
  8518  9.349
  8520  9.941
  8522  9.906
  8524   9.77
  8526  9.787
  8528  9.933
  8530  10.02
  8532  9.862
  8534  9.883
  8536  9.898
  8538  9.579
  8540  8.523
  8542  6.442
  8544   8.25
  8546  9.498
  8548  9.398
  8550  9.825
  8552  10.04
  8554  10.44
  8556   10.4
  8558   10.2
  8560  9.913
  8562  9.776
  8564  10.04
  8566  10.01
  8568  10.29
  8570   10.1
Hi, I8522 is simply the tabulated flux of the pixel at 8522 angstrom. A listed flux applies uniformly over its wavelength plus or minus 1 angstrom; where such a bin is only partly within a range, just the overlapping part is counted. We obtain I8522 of 9.906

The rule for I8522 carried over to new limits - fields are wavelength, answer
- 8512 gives 10.08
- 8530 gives 10.02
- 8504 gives 10.09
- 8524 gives 9.77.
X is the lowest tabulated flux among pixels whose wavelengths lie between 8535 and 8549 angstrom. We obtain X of 6.442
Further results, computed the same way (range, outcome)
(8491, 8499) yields 7.815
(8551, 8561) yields 9.913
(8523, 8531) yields 9.77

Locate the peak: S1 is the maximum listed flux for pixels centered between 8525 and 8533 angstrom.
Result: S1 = 10.02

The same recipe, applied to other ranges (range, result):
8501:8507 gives 10.09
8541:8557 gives 10.44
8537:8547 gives 9.579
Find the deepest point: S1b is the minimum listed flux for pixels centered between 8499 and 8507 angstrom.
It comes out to 9.111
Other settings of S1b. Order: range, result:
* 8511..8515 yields 9.145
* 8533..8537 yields 9.883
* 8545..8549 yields 9.398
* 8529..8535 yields 9.862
